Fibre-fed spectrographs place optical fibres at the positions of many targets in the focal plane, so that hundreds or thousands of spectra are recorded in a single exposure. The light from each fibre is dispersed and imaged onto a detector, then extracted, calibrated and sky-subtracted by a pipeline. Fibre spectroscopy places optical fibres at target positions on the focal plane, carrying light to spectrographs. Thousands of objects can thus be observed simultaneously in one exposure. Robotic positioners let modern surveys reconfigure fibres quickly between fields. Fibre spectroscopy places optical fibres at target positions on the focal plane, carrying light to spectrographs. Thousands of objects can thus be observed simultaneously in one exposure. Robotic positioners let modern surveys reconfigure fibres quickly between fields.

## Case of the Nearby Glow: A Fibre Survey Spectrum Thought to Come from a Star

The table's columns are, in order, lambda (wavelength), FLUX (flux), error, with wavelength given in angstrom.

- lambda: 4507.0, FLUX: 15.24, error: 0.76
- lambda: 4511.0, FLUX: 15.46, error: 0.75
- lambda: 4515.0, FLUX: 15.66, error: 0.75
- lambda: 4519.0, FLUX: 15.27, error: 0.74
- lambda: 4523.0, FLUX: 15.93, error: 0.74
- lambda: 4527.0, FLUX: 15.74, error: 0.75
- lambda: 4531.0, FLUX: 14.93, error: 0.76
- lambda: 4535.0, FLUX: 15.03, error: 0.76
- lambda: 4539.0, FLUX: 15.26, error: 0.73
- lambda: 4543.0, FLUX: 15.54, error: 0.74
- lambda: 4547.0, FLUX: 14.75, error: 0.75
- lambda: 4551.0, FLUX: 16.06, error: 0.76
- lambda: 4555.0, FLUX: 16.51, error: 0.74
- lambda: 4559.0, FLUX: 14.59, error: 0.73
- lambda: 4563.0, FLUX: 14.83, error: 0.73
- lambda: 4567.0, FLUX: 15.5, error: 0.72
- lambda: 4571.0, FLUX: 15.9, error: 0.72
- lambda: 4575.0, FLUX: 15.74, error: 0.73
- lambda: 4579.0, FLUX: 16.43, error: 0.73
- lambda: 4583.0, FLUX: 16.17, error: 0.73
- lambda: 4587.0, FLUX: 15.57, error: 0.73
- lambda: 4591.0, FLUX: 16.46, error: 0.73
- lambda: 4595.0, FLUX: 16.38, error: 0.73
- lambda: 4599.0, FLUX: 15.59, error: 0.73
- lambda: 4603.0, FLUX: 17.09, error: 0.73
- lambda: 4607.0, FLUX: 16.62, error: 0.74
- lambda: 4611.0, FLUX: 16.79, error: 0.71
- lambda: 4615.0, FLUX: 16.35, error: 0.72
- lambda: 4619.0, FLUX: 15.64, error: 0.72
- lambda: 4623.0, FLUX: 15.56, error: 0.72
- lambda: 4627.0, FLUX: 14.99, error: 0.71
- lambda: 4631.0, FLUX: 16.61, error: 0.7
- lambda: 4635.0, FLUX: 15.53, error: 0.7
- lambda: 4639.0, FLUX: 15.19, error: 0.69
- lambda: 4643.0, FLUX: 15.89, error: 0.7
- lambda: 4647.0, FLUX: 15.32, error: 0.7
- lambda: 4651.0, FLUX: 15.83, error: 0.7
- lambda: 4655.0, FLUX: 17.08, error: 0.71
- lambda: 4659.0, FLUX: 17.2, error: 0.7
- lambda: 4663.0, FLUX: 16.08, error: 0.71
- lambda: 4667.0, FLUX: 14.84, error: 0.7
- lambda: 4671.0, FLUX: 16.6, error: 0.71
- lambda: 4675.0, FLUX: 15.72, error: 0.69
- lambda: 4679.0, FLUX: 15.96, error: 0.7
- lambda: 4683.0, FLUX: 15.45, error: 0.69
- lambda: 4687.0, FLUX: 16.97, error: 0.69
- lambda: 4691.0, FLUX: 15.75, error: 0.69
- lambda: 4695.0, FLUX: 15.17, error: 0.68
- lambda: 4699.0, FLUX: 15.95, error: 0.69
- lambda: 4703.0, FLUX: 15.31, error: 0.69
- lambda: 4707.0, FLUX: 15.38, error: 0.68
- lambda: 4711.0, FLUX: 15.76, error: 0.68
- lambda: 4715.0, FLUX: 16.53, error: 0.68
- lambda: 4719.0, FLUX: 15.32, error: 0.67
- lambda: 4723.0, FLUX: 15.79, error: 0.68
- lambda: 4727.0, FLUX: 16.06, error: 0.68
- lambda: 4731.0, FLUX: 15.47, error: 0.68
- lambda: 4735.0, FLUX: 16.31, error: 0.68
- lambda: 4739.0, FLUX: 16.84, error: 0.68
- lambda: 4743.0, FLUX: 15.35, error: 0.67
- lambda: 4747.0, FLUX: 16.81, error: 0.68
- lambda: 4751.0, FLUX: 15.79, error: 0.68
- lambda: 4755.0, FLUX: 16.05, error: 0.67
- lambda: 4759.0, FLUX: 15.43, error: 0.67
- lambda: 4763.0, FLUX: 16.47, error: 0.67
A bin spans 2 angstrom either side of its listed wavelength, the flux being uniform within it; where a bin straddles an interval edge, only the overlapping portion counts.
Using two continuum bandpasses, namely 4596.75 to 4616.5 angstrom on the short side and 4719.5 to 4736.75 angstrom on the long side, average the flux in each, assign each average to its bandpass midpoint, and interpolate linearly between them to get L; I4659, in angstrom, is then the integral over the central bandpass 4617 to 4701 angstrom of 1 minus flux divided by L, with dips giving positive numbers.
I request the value 1.8 angstrom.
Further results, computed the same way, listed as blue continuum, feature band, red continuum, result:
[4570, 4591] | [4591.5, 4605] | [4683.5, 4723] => -0.3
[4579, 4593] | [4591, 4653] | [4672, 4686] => 0.2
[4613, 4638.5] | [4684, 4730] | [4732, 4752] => 0.8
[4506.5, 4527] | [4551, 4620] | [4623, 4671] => -1.3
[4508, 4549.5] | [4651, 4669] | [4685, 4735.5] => -0.6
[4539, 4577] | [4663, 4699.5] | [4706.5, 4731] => -0.2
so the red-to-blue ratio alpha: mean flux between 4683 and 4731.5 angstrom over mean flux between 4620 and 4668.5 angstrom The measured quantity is 1.00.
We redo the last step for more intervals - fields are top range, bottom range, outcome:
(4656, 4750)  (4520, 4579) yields 1.03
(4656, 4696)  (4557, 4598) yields 1.02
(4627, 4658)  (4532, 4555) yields 1.03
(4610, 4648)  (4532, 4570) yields 1.03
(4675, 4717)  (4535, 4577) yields 1.02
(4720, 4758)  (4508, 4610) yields 1.02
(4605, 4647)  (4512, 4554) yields 1.03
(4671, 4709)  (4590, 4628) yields 0.98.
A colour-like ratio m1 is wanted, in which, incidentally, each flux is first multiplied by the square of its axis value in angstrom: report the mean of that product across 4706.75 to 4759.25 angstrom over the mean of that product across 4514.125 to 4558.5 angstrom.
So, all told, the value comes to 1.1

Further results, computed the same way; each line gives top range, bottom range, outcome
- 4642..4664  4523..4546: 1.12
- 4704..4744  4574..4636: 1.04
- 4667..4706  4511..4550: 1.10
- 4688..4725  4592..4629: 1.01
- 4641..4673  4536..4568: 1.10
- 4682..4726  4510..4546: 1.11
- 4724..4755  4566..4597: 1.07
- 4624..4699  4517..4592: 1.07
